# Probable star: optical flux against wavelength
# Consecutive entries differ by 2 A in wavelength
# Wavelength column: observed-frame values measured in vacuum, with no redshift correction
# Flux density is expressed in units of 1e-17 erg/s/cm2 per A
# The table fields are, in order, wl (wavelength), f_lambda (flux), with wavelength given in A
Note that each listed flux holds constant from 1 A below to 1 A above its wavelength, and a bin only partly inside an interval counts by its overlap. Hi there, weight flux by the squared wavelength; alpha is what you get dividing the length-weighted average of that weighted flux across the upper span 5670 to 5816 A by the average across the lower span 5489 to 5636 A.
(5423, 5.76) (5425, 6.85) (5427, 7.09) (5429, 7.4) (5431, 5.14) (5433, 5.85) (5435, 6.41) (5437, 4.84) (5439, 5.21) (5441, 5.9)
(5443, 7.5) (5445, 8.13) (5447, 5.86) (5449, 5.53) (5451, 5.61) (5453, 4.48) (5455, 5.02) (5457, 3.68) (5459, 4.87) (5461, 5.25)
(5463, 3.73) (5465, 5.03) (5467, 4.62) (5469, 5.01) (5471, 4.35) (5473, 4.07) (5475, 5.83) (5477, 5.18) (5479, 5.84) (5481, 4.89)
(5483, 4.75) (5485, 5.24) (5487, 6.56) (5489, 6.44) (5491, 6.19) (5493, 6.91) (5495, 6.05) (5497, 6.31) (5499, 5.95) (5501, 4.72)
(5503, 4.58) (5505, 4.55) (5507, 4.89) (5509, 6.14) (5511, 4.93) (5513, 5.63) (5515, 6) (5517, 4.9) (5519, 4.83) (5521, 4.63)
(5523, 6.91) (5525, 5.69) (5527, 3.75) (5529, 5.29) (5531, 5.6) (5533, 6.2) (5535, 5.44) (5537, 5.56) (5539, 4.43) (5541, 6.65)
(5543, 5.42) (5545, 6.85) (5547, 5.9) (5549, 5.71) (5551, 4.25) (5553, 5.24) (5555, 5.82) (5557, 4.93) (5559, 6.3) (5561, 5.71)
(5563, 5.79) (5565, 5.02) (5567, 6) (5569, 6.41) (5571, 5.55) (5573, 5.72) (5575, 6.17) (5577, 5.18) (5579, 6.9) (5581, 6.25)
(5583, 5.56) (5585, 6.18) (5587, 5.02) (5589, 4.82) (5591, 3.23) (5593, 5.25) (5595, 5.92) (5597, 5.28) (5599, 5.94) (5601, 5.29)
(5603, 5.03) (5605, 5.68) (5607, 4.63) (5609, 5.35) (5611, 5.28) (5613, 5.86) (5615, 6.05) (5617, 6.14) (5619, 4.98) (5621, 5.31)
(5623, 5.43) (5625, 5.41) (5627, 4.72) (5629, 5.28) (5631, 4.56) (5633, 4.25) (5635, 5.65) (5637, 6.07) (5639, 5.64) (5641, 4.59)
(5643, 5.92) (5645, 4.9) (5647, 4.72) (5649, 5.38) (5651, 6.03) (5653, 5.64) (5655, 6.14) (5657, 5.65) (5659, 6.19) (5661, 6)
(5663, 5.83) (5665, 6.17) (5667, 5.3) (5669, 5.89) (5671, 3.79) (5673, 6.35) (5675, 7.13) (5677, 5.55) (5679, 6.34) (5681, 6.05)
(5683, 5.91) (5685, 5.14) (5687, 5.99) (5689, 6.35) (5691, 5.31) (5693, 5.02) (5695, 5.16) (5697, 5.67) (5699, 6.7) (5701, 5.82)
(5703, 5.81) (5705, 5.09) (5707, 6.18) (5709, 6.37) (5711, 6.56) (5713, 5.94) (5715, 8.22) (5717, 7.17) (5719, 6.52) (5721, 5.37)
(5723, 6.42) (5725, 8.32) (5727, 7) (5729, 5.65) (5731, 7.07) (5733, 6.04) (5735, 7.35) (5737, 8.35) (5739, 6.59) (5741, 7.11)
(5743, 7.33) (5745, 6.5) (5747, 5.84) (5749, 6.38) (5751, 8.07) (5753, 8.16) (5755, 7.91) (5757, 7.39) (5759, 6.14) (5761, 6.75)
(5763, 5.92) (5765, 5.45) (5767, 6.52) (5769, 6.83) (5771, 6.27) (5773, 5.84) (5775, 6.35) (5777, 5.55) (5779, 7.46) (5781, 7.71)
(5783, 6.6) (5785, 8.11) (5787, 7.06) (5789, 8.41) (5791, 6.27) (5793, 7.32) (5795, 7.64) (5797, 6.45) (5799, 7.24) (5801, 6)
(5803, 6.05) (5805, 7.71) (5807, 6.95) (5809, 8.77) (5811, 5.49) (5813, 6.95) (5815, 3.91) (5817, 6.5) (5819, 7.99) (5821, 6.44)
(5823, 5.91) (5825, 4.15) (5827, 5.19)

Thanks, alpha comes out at 1.3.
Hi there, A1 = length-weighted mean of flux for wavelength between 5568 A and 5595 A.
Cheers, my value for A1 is 5.57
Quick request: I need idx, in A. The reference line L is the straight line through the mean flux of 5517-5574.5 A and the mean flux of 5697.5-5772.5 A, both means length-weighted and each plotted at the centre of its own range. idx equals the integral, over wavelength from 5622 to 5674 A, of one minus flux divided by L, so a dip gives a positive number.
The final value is 6.03 A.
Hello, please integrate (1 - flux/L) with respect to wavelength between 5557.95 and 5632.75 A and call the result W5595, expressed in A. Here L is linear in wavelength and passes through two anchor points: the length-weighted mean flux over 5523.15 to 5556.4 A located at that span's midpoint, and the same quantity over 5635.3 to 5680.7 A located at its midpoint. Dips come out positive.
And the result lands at 1.6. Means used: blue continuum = 5.52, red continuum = 5.7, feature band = 5.48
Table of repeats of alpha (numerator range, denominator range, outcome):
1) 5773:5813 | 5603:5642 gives 1.40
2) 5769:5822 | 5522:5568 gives 1.33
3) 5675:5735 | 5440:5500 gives 1.23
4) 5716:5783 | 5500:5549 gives 1.36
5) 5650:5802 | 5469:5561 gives 1.27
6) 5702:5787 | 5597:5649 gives 1.32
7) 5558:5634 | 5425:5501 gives 1.02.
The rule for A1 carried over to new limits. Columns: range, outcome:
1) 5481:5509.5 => 5.63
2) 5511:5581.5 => 5.6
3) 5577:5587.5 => 5.95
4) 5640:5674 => 5.56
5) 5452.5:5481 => 4.79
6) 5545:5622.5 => 5.53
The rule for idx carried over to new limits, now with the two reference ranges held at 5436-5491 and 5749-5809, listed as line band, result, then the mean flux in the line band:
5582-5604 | 2.77 A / 5.23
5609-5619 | 0.64 A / 5.7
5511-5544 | 1.37 A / 5.42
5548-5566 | 1.19 A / 5.42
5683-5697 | 2.02 A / 5.54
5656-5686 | 2.62 A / 5.82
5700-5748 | 0.28 A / 6.61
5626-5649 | 4.00 A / 5.13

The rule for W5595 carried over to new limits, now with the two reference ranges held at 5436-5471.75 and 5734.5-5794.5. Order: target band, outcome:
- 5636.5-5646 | 1.3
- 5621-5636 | 2.7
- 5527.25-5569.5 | 1.2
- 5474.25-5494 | -1.3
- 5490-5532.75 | 0.8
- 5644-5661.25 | 1.9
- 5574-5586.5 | -0.1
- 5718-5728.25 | 0.0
